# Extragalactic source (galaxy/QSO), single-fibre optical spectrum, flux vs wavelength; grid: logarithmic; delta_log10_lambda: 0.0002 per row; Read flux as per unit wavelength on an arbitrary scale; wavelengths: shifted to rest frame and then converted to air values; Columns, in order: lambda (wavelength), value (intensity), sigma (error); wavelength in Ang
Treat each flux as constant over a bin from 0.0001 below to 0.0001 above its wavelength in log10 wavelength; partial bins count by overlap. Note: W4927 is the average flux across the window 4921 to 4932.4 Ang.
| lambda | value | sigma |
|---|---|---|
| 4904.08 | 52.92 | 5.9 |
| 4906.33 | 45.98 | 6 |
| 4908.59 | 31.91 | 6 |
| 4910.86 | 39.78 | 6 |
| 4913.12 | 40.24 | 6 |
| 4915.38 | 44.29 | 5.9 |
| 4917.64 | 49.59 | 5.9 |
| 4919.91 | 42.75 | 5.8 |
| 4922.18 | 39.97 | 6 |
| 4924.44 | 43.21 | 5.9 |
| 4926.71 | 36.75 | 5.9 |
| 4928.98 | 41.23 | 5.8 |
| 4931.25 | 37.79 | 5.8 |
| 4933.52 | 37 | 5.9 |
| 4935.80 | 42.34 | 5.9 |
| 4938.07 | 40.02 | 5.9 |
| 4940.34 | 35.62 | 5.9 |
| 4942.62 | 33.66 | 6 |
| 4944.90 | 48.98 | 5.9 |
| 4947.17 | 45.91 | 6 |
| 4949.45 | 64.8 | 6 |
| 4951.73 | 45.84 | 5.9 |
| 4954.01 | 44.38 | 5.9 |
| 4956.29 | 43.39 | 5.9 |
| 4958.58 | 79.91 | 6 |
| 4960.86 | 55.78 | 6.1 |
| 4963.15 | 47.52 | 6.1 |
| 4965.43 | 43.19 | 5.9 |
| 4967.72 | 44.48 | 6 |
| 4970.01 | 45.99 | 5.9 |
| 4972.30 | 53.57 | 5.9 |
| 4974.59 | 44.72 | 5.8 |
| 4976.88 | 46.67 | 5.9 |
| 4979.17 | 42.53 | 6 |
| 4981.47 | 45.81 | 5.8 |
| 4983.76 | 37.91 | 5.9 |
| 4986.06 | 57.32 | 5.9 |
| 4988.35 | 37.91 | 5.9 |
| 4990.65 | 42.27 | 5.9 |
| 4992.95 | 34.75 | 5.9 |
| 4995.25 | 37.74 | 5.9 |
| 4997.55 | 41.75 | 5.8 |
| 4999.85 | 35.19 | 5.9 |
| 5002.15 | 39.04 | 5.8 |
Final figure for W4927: 39.8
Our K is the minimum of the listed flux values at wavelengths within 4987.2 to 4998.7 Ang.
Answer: 34.75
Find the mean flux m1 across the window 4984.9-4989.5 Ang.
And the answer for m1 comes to 47.6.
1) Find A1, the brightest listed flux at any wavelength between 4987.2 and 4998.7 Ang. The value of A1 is 42.27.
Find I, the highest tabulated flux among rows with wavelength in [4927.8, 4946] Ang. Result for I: 48.98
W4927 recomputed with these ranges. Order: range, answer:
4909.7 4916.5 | 41.4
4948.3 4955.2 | 51.6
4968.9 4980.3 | 46.7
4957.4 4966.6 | 56.5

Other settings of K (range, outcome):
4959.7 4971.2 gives 43.19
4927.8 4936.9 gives 37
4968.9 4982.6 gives 42.53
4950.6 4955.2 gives 44.38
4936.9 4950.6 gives 33.66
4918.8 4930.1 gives 36.75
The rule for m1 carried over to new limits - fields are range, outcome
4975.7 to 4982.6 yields 45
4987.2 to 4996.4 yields 38.2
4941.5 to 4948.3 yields 42.9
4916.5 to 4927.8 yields 42.5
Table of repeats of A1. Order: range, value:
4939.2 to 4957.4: 64.8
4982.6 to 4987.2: 57.32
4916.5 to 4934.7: 49.59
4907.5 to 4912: 39.78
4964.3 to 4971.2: 45.99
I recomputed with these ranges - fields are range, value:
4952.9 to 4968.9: 79.91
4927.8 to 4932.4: 41.23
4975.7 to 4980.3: 46.67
